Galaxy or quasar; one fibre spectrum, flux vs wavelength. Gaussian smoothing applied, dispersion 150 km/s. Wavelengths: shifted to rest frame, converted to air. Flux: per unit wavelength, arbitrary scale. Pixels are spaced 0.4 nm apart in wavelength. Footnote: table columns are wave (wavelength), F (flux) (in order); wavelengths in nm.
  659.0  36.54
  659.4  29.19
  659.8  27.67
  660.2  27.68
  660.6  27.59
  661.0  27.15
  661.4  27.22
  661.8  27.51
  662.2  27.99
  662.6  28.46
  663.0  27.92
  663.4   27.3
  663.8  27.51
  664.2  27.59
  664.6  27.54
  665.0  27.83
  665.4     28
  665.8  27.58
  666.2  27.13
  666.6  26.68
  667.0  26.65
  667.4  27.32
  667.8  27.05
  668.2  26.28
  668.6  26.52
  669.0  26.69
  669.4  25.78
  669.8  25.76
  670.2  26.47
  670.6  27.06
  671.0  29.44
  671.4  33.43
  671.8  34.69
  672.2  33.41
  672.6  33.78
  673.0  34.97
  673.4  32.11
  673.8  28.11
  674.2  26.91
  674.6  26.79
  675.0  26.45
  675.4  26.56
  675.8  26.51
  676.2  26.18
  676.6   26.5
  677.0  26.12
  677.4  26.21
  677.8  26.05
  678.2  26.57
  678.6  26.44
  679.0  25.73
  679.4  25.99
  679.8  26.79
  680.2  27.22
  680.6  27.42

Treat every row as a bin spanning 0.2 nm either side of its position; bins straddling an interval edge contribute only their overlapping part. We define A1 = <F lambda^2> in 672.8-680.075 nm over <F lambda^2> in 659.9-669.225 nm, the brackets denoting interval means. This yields 1.03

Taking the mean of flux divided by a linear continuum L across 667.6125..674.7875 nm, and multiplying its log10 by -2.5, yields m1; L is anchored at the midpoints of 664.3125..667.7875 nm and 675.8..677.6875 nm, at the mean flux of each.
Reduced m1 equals -0.09 mag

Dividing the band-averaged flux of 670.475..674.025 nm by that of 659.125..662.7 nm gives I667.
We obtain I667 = 1.14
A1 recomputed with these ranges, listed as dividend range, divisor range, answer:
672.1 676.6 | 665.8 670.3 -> 1.11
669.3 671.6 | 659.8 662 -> 1.05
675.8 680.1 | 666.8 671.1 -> 1.01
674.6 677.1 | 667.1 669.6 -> 1.02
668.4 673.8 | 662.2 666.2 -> 1.10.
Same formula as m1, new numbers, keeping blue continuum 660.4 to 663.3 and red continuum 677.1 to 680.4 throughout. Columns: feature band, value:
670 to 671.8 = -0.11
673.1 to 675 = -0.07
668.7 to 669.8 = 0.04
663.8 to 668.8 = 0.01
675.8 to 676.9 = 0.01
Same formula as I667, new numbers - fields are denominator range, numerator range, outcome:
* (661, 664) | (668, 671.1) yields 0.96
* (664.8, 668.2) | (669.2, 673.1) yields 1.12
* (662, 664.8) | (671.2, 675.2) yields 1.12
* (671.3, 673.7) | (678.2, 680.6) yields 0.79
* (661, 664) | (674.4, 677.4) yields 0.96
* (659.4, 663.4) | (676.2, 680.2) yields 0.95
